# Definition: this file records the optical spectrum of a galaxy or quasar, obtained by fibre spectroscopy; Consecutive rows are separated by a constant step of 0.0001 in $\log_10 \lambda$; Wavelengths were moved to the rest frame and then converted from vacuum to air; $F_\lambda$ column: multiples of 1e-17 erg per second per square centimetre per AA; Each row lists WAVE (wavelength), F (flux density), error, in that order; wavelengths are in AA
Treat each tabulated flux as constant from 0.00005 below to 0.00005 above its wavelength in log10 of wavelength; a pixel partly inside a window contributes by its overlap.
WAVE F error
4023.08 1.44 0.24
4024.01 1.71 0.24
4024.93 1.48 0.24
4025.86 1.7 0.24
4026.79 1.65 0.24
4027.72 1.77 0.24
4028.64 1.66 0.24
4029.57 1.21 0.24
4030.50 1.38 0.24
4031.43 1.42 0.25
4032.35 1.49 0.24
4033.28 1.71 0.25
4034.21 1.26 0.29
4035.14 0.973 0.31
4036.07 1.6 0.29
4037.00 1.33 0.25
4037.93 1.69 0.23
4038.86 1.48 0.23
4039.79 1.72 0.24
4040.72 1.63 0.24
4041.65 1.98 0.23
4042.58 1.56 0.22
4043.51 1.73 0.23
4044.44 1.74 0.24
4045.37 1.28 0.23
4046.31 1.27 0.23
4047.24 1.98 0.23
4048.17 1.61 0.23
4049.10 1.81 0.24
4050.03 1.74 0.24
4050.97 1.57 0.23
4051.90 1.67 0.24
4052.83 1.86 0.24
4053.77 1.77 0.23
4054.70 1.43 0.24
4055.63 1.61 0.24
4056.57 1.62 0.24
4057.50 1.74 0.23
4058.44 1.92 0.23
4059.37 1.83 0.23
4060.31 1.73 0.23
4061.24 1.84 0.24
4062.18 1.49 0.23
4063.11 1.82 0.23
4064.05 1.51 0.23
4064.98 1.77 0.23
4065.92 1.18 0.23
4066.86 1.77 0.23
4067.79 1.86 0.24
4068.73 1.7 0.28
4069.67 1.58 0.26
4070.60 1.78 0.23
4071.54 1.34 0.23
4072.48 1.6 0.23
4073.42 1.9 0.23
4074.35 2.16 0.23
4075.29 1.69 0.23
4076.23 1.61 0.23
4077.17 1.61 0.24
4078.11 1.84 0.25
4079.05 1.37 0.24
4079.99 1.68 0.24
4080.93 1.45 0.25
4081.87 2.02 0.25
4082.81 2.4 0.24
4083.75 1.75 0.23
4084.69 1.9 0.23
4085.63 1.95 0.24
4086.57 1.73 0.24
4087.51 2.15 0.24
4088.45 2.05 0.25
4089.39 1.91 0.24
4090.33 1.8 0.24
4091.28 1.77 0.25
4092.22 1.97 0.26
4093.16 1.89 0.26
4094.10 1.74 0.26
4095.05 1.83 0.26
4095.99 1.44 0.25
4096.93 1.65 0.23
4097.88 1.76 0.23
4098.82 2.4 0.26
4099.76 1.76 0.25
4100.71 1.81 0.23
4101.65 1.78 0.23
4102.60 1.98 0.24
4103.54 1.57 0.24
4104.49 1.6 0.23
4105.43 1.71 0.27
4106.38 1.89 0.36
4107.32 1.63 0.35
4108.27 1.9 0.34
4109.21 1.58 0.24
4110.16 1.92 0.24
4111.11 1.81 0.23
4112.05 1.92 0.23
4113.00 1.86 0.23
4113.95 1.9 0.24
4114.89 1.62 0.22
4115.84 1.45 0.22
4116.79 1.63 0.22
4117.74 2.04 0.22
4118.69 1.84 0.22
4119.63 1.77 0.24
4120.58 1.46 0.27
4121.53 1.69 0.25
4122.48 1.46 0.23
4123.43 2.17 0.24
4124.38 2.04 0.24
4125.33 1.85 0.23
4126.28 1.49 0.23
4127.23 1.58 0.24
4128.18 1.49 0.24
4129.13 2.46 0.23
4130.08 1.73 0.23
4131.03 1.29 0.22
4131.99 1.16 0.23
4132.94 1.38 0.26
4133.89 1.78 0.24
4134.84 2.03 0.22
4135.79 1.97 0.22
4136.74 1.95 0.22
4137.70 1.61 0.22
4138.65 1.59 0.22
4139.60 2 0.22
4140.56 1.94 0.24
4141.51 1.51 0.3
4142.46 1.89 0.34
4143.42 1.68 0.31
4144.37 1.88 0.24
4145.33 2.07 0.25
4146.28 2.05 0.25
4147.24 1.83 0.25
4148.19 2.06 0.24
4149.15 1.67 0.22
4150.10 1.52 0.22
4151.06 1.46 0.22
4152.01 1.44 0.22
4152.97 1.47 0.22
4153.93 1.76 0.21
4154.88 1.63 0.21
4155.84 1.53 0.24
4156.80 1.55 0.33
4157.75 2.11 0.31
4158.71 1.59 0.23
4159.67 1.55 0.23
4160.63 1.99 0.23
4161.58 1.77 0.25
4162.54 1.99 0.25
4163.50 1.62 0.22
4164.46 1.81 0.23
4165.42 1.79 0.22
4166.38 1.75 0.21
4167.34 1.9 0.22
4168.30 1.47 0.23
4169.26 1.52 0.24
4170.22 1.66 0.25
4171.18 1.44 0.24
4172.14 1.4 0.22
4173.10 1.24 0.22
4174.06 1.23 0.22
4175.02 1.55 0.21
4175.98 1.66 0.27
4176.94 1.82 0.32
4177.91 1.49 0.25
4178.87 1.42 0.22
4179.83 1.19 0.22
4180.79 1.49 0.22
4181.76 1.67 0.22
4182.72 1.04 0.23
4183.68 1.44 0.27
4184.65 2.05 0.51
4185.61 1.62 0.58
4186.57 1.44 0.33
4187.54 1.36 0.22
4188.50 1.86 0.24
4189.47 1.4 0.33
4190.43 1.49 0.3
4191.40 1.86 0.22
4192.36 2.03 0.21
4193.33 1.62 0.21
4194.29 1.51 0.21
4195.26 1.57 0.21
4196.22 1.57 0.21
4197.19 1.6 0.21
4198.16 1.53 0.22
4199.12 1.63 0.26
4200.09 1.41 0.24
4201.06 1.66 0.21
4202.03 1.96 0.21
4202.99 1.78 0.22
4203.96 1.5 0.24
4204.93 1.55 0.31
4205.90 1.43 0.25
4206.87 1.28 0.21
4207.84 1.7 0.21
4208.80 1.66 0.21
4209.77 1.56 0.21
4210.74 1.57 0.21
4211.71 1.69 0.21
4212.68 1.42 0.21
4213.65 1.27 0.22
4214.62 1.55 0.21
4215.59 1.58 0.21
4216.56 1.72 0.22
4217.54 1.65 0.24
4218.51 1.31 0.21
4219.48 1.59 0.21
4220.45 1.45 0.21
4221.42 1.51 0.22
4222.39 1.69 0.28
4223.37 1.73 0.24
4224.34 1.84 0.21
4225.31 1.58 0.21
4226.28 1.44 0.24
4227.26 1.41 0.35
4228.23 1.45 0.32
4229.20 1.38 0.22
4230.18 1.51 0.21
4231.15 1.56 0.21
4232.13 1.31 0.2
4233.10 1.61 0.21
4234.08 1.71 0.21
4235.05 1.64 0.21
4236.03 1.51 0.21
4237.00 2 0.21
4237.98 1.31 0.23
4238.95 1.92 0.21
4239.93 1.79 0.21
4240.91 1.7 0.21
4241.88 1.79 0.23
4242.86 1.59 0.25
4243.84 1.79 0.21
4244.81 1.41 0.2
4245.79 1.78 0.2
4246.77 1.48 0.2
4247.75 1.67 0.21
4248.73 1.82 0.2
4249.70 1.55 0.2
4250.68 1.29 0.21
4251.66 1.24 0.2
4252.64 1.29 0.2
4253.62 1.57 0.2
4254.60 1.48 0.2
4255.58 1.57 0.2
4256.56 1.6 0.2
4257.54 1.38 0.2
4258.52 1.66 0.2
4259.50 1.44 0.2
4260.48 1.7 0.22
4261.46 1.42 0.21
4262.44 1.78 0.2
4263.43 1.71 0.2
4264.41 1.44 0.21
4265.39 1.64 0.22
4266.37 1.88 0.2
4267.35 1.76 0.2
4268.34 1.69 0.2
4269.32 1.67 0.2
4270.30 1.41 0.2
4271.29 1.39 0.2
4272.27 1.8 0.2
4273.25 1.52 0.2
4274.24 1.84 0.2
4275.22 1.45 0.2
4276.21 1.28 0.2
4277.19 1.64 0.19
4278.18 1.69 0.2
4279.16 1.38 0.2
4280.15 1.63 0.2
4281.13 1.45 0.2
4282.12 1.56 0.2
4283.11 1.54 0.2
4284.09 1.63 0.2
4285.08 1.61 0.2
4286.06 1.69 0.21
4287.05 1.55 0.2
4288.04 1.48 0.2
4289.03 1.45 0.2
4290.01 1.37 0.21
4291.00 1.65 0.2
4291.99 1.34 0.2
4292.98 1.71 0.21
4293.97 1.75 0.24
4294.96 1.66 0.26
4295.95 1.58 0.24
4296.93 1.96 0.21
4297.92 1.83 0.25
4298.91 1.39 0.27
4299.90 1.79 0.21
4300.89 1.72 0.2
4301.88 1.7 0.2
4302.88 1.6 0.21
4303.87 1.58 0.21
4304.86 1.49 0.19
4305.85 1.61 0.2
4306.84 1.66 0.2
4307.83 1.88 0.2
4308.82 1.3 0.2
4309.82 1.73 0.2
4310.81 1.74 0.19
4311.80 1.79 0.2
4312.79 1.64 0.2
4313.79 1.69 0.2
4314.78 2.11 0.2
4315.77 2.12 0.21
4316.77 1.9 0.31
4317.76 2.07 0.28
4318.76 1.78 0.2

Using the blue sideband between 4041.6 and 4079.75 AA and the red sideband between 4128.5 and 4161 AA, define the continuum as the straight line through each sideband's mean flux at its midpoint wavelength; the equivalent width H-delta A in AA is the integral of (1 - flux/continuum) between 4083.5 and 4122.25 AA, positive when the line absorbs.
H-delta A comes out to -2.1 AA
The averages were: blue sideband 1.68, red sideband 1.74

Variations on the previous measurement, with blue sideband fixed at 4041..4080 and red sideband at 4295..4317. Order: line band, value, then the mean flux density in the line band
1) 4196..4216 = 1.58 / 1.57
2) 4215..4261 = 3.54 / 1.57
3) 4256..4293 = 2.99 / 1.57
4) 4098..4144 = -2.01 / 1.76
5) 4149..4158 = 0.50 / 1.6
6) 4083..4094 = -1.45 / 1.91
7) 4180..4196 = 1.09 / 1.58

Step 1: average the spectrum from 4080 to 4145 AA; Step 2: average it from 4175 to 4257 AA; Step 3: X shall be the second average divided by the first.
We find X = 0.88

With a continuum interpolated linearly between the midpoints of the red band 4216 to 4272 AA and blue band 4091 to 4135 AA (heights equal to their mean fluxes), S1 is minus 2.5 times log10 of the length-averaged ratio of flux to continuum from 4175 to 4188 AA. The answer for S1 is 0.10 mag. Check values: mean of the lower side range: 1.75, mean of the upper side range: 1.58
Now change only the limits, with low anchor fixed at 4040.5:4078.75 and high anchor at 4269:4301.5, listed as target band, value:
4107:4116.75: -0.059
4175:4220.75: 0.040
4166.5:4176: 0.088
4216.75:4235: 0.047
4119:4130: -0.071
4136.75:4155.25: -0.062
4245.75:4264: 0.041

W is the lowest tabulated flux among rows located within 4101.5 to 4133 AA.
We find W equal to 1.16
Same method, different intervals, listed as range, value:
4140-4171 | 1.44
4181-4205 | 1.04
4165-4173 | 1.4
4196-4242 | 1.27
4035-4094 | 0.973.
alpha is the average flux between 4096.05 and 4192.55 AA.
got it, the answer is 1.7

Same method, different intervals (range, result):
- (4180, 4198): 1.58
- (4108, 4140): 1.75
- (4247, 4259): 1.51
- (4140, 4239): 1.61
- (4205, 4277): 1.57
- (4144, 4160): 1.72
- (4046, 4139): 1.75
